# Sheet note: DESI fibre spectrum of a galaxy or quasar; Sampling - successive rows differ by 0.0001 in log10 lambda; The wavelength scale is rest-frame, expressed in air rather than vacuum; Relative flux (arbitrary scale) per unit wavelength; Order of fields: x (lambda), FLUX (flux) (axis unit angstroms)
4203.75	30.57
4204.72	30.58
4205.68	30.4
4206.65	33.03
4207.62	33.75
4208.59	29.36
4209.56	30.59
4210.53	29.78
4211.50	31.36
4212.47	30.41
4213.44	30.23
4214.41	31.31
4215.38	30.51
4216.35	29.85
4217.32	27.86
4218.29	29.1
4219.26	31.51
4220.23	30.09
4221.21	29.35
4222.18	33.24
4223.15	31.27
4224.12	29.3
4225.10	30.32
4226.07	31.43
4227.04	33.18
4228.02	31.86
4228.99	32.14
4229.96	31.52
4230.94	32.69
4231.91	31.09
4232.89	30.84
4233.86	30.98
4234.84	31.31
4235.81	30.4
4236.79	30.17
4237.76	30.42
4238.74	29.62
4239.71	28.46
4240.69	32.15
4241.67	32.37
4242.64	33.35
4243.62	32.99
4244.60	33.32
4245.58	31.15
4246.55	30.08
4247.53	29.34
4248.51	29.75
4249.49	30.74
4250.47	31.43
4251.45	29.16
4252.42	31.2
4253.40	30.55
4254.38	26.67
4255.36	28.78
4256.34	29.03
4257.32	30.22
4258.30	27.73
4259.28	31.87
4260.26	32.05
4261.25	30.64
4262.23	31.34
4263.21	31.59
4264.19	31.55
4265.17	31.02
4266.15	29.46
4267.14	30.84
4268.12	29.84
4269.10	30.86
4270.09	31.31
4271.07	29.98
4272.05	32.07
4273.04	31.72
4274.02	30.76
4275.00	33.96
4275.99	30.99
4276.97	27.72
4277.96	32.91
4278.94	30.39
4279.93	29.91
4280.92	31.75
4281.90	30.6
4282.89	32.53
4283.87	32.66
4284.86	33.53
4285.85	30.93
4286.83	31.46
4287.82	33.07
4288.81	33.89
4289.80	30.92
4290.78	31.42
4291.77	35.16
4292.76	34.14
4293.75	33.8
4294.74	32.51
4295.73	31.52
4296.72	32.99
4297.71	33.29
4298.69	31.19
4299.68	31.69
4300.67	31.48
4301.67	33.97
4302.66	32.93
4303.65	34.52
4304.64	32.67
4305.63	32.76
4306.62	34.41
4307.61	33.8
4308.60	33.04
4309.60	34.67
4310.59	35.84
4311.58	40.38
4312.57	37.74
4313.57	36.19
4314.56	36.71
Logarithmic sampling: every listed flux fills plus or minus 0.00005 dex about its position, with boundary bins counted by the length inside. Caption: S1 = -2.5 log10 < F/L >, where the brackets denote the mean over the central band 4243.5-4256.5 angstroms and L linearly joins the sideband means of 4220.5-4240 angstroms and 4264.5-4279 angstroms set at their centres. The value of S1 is 0.025 mag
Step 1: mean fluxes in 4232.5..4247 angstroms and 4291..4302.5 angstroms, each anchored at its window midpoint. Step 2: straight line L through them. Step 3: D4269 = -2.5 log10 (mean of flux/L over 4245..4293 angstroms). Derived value 0.035 mag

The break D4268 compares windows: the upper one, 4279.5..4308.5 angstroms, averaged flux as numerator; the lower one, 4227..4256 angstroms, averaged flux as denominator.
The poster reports 1.06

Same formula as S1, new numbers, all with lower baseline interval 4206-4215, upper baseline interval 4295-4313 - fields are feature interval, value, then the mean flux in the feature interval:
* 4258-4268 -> 0.06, 30.8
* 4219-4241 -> 0.02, 31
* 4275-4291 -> 0.05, 31.6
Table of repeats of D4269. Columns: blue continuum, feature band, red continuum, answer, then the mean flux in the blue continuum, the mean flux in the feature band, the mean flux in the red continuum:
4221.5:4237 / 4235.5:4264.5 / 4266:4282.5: 0.019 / 31.4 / 30.6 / 30.9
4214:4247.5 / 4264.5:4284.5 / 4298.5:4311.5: 0.049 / 31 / 31.1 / 33.6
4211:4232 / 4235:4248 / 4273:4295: 0.006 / 30.9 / 31.1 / 32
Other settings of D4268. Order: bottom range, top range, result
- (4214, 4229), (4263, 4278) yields 1.01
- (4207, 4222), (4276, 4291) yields 1.04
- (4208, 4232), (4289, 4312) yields 1.09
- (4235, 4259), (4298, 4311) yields 1.09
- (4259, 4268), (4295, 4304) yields 1.05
